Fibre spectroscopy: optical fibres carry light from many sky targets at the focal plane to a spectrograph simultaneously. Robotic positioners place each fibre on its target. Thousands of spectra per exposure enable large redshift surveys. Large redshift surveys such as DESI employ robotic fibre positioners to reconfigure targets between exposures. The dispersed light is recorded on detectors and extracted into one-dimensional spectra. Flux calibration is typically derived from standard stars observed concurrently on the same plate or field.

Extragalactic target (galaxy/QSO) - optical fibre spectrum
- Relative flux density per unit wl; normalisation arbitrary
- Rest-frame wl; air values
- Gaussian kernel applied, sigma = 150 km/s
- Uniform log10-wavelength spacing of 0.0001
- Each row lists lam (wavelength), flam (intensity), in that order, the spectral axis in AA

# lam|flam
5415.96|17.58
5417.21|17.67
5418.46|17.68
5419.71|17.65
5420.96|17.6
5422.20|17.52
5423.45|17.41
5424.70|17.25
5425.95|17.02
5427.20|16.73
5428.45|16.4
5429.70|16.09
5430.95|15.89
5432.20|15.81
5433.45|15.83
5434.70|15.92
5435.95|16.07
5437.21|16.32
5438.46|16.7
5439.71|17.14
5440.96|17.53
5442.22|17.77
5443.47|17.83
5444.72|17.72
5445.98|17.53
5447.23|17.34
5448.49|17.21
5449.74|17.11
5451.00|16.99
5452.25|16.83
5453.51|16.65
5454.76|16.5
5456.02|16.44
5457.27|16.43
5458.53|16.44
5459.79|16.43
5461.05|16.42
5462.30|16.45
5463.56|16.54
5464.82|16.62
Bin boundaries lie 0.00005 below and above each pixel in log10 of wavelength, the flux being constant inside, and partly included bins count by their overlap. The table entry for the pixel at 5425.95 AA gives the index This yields 17.02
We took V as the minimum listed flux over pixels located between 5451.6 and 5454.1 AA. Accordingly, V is 16.65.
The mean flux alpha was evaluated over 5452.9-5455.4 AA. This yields 16.6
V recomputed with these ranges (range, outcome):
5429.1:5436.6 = 15.81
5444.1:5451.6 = 16.99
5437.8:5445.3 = 16.7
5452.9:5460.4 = 16.43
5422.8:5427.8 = 16.73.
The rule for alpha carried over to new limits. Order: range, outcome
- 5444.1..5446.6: 17.6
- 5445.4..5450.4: 17.3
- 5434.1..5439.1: 16.3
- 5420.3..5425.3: 17.5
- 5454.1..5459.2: 16.5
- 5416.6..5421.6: 17.7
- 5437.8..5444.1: 17.4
